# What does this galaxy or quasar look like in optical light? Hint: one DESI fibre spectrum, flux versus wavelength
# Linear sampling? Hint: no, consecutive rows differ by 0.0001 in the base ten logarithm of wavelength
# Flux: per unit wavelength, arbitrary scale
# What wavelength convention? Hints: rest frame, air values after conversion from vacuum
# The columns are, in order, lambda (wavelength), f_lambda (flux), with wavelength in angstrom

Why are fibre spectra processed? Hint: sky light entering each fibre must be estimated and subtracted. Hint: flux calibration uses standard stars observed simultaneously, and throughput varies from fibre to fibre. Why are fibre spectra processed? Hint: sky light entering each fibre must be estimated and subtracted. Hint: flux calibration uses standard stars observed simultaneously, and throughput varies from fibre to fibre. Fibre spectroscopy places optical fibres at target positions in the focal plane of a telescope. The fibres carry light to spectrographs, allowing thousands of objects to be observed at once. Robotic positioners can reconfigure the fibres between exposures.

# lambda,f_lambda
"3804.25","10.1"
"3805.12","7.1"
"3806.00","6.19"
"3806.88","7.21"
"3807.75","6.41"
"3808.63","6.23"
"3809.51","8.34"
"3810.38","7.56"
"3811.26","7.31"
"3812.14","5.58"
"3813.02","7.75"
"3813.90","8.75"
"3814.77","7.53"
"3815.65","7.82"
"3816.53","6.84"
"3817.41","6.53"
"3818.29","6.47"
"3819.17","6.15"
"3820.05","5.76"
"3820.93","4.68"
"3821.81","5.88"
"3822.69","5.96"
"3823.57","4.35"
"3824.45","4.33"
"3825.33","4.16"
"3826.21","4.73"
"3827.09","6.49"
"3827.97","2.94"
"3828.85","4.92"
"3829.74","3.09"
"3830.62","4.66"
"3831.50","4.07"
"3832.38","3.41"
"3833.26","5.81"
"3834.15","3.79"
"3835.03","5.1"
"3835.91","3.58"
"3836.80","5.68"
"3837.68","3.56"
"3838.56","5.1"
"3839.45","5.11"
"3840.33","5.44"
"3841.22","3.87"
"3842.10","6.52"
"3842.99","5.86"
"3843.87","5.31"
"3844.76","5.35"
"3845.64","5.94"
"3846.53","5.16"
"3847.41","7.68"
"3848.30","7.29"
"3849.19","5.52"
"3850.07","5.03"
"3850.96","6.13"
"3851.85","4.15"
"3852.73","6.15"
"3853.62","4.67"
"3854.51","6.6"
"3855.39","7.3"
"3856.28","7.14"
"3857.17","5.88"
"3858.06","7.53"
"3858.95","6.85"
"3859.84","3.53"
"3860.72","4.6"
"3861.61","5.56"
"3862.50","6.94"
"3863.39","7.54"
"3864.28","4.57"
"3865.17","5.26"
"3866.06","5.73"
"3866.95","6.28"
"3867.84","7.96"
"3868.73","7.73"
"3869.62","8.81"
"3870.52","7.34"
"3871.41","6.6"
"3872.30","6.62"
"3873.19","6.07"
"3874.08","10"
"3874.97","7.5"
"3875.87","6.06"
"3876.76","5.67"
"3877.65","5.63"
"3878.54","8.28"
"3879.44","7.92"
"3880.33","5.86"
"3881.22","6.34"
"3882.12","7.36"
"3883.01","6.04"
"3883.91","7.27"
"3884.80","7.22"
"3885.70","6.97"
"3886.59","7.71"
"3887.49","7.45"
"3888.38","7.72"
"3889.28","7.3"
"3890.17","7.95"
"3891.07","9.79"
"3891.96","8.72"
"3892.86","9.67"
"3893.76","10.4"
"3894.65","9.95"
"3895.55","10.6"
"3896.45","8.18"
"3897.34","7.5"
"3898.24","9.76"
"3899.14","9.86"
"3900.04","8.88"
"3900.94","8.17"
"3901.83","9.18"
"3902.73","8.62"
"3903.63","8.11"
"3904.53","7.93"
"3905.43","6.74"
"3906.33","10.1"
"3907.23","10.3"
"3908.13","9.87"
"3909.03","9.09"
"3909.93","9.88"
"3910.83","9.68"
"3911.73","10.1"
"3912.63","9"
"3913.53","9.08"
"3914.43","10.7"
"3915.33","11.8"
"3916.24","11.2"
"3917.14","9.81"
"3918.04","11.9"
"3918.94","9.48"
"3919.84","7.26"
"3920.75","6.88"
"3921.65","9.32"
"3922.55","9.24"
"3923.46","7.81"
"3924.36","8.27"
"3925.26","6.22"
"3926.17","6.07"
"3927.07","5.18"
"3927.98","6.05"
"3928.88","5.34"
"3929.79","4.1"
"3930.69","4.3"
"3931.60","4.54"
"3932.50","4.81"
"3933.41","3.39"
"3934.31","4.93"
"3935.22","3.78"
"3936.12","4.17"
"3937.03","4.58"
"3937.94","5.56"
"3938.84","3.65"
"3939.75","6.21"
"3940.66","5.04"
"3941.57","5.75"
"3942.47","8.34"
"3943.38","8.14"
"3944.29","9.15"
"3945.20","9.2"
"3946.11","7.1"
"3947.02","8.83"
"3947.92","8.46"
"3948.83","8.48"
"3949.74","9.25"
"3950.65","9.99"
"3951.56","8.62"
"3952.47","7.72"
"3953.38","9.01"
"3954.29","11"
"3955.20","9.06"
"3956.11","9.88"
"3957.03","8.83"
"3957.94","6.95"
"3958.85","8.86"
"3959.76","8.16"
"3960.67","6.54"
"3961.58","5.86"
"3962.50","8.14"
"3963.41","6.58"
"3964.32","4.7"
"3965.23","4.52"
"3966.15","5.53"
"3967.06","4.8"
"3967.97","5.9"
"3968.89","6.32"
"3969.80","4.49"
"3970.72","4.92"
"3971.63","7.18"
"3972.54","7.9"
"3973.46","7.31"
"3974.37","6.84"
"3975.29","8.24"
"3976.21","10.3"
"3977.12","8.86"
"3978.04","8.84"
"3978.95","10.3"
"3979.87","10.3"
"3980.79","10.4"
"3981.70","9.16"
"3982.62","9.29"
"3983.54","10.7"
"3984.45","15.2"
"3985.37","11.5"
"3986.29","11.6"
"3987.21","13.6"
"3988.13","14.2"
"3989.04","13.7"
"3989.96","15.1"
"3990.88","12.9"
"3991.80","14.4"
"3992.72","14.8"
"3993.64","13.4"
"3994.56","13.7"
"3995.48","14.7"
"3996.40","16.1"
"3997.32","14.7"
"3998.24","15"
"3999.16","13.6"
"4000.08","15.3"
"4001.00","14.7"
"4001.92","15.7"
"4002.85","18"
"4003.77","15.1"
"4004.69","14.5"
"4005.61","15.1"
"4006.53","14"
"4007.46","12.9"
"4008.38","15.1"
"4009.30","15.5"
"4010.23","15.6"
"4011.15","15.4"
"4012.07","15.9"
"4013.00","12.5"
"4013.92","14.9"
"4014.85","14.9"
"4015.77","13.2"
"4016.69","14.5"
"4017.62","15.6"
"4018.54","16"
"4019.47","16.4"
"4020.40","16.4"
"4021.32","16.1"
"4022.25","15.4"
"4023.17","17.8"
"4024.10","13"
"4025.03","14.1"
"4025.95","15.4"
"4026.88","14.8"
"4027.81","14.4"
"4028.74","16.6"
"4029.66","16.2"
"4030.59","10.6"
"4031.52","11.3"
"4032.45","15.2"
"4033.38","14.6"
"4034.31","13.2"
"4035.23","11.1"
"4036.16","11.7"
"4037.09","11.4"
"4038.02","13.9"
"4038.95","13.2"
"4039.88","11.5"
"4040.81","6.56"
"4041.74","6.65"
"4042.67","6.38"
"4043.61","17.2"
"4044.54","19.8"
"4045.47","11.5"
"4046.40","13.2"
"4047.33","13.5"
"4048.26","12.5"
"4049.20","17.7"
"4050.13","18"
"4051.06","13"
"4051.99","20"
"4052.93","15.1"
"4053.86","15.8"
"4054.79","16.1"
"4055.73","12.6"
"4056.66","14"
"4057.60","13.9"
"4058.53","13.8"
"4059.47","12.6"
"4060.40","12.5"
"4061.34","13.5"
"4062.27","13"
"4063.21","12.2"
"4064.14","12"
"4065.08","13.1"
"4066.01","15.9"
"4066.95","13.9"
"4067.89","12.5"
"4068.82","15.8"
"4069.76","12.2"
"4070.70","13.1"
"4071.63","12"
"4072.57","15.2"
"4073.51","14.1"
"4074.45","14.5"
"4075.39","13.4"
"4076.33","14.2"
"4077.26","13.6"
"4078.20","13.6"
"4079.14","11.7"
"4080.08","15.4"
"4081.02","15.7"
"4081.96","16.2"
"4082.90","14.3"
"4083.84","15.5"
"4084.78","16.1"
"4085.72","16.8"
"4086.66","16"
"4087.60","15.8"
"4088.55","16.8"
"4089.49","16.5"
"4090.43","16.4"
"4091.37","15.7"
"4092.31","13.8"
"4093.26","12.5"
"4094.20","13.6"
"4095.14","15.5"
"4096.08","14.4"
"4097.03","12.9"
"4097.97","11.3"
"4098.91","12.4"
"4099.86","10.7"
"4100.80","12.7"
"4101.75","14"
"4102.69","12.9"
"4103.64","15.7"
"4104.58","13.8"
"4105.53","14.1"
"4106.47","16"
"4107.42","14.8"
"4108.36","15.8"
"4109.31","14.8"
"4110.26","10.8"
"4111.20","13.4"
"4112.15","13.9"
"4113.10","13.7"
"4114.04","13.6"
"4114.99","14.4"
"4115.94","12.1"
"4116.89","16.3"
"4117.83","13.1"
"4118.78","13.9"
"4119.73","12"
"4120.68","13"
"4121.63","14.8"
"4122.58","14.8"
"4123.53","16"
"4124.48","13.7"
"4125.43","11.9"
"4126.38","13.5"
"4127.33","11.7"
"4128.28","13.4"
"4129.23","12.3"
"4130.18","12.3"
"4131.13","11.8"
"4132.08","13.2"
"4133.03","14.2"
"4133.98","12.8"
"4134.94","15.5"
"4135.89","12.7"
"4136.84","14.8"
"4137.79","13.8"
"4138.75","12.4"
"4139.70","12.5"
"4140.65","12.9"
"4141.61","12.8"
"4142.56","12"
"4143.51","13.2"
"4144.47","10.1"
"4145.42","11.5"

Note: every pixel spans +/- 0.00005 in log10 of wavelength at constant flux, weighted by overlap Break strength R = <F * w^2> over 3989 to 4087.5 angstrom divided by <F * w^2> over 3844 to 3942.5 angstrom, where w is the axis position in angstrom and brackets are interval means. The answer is 2.1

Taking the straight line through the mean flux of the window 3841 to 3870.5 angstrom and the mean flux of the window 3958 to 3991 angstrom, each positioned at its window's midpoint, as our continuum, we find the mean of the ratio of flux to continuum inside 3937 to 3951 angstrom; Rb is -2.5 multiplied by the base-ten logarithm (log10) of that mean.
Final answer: 0.10 mag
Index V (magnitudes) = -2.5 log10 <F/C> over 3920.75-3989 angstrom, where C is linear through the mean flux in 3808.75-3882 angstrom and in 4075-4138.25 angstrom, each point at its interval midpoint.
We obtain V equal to 0.23 mag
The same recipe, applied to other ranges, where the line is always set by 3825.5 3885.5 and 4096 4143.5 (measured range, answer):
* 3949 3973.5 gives 0.206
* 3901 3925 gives -0.221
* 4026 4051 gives -0.188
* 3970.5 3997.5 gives -0.182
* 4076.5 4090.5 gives -0.228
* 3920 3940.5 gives 0.374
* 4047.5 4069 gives -0.220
